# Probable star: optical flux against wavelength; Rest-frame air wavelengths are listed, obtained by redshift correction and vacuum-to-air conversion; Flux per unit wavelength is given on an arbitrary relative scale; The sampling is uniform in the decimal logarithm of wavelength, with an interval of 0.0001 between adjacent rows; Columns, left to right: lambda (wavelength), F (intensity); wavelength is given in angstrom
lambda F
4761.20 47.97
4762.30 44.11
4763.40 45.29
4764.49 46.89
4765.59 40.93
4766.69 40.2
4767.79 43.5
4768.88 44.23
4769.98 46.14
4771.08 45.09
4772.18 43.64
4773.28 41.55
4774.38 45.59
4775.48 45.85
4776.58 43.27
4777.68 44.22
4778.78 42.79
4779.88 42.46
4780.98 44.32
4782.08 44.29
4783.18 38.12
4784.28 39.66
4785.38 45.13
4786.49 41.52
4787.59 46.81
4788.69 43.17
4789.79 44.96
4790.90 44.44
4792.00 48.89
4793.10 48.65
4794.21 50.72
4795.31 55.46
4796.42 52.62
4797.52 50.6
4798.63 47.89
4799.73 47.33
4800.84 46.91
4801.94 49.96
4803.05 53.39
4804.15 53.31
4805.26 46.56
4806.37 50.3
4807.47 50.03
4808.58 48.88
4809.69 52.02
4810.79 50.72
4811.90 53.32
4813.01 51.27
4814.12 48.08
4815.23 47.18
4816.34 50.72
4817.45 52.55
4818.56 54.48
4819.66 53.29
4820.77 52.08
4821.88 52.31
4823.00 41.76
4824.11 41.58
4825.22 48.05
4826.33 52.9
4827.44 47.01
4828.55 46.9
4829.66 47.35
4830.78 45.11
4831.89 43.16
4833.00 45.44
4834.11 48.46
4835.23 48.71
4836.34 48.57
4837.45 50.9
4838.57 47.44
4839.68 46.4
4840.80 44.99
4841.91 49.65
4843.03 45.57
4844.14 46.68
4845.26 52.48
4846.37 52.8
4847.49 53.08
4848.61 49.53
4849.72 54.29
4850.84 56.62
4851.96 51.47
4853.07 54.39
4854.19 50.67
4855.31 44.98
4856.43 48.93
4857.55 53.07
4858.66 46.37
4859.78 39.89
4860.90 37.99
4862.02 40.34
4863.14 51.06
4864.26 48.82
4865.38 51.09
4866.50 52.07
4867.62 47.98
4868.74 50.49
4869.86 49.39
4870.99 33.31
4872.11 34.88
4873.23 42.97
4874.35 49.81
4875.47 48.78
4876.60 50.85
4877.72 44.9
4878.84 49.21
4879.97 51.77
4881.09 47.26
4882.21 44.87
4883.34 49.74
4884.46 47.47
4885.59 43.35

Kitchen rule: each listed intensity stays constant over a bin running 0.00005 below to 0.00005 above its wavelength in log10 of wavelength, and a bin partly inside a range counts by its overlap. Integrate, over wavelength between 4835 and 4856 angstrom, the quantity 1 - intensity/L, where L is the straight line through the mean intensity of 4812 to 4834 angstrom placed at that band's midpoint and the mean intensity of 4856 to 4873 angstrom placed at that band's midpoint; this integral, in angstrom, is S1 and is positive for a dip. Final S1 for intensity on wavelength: -1.3 angstrom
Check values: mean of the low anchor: 48.6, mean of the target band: 50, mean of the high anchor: 45.6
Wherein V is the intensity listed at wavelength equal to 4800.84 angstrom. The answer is 46.91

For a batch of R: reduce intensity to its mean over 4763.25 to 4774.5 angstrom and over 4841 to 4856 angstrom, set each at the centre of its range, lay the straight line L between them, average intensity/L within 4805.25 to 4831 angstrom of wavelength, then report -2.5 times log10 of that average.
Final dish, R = -0.03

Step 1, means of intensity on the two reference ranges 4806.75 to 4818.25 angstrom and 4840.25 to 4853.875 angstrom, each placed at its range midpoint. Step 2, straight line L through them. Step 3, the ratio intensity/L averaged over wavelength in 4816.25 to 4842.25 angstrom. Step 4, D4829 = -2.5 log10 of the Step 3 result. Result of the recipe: 0.05 mag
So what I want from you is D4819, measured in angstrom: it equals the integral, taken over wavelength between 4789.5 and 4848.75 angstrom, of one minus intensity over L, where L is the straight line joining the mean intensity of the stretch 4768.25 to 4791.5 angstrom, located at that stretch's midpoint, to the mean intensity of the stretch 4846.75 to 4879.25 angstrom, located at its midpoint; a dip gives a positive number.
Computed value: -4.6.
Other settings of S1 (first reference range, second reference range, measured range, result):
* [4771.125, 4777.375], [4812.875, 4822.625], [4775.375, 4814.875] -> 0.02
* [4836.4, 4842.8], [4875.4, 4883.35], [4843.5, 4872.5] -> -0.14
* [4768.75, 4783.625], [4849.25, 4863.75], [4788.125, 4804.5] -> -1.56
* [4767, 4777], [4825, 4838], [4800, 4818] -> -1.50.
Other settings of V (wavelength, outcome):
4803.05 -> 53.39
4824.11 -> 41.58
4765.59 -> 40.93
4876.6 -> 50.85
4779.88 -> 42.46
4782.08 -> 44.29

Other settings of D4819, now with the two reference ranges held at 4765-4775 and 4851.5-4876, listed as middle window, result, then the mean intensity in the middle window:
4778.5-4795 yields -0.2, 44.6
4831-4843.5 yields -0.4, 47.2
